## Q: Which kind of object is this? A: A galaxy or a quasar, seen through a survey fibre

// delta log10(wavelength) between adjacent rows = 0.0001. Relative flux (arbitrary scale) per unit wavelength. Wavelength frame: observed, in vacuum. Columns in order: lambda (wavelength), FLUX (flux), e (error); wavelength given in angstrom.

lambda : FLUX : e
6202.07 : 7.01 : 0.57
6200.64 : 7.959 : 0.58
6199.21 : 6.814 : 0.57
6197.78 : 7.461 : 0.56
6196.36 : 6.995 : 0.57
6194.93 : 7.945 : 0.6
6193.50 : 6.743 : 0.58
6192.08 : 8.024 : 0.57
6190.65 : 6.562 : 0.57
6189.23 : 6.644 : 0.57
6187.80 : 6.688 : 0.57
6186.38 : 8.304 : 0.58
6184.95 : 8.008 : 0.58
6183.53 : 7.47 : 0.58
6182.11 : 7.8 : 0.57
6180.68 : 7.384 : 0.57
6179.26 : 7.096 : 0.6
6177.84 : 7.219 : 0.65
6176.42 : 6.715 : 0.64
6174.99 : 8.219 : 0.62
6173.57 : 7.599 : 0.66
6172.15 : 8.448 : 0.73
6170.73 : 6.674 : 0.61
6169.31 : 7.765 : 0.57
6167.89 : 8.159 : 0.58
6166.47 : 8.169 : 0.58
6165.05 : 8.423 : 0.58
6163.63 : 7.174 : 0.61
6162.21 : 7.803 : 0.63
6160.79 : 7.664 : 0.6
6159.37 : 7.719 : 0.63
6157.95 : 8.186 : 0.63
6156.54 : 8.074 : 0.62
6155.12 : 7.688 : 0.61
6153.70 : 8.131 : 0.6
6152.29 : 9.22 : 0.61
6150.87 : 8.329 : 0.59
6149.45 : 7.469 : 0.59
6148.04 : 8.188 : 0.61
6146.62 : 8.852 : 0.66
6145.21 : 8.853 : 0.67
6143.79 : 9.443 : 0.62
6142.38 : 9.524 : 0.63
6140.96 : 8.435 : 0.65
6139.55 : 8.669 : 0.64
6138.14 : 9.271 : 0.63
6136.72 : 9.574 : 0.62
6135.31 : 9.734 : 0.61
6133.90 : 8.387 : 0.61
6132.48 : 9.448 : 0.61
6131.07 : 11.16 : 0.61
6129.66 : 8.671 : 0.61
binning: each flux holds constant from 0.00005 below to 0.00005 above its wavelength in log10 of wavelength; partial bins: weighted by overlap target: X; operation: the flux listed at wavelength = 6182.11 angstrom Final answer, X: 7.8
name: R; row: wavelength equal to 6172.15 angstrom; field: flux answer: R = 8.448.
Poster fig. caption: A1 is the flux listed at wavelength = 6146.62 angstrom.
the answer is 8.852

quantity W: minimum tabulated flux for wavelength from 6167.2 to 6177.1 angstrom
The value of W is 6.674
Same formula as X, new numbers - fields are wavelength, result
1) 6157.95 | 8.186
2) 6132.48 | 9.448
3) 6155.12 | 7.688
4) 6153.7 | 8.131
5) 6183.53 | 7.47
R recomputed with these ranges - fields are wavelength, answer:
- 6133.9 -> 8.387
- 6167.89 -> 8.159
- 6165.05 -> 8.423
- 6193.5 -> 6.743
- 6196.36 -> 6.995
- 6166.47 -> 8.169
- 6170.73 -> 6.674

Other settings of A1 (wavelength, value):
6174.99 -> 8.219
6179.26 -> 7.096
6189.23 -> 6.644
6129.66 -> 8.671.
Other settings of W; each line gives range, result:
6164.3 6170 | 7.765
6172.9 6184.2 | 6.715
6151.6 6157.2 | 7.688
